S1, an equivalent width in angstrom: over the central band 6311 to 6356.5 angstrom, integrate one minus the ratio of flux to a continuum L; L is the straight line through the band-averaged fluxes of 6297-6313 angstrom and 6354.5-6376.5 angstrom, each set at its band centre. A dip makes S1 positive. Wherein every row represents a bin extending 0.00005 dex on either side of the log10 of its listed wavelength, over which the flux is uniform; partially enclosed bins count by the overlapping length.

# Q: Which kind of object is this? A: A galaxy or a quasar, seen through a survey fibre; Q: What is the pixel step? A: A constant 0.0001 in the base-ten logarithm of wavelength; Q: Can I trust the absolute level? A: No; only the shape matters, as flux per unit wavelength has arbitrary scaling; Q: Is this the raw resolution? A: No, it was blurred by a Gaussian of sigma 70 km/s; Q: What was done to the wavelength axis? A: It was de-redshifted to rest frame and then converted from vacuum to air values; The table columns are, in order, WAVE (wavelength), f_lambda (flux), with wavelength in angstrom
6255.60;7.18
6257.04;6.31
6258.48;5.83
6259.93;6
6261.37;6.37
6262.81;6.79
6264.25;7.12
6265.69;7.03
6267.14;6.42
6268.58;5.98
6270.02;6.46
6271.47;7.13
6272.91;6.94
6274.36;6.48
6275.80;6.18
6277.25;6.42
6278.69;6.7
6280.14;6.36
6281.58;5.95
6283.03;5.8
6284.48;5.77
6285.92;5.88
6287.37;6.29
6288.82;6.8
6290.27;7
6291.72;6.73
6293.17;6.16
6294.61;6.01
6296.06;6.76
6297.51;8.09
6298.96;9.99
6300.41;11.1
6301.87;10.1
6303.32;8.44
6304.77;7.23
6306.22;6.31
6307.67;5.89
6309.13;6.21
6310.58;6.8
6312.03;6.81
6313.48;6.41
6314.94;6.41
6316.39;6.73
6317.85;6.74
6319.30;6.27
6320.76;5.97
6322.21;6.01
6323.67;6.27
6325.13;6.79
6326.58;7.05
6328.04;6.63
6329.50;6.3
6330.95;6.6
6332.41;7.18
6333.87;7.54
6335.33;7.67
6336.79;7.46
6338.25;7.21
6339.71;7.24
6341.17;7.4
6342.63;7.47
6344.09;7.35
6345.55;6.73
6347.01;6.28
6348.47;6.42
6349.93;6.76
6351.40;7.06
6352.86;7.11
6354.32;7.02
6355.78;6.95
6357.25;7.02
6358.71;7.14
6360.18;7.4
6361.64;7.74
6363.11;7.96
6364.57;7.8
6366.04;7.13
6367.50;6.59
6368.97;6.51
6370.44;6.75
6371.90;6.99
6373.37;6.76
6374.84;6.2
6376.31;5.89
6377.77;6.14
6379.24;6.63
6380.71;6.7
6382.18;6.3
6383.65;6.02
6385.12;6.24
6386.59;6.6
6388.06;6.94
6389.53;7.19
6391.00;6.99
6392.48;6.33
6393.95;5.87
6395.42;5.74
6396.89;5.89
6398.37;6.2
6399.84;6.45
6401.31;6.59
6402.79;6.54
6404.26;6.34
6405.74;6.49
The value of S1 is 3.8 angstrom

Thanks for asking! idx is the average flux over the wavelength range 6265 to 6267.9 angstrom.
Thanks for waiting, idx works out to 6.7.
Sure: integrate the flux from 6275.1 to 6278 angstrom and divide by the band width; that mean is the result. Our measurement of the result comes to 6.31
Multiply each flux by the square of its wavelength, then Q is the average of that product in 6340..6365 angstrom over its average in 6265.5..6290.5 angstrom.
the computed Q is 1.14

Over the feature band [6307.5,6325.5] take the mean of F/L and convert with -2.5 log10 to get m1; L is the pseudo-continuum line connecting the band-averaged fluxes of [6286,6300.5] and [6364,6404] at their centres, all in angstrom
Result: 0.11 mag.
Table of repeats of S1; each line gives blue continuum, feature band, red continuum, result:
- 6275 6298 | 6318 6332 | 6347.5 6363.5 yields 0.7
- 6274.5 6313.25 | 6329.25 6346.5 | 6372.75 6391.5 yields -1.2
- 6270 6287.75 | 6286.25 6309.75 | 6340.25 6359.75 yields -3.3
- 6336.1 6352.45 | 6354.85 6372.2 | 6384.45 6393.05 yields -0.7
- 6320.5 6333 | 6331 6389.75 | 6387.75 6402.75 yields -4.1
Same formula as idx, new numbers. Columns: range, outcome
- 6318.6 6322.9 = 6.08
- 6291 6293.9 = 6.46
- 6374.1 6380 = 6.22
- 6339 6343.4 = 7.37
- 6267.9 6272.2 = 6.53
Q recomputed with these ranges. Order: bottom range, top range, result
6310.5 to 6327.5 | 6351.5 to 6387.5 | 1.06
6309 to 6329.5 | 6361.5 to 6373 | 1.11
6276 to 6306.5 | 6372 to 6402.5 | 0.92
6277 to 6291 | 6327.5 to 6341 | 1.15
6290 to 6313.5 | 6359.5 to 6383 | 0.94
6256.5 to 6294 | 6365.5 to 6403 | 1.04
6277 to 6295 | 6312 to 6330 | 1.04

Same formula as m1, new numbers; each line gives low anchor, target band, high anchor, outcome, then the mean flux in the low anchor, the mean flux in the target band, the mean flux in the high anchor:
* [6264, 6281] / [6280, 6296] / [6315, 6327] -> 0.05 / 6.58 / 6.27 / 6.46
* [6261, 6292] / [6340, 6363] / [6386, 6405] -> -0.10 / 6.48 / 7.08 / 6.43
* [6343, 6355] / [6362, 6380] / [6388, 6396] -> -0.02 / 6.86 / 6.8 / 6.49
